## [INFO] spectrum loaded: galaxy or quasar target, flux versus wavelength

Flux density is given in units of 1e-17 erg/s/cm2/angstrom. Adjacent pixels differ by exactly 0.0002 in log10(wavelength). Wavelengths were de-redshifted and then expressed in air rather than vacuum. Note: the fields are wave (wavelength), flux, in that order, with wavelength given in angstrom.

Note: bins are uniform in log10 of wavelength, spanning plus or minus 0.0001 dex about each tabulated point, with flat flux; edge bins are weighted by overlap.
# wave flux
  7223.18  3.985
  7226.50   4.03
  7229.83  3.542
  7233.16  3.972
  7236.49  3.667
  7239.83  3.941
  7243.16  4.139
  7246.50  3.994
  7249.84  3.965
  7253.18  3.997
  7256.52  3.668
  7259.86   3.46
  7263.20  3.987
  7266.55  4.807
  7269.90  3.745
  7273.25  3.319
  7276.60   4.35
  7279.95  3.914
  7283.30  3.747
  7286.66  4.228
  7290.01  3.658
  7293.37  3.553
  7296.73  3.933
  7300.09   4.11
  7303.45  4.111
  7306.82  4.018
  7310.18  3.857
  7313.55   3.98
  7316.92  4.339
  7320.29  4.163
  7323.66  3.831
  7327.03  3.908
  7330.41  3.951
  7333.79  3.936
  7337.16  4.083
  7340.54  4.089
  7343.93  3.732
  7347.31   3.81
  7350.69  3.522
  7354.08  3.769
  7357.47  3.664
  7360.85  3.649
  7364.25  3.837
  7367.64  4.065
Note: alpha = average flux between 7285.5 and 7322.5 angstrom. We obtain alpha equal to 3.99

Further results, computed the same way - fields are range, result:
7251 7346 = 3.95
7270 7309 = 3.9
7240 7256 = 3.99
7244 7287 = 3.93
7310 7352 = 3.95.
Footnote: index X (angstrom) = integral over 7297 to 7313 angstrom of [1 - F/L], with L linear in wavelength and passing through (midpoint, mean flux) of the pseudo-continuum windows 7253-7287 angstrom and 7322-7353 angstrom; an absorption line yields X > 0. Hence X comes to -0.5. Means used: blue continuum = 3.91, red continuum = 3.87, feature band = 4.01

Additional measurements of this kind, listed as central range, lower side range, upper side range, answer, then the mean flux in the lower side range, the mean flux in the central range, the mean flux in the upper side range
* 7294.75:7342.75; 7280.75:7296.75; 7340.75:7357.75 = -3.0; 3.82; 4.02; 3.73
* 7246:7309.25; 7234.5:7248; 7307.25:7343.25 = 0.7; 3.93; 3.92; 4.01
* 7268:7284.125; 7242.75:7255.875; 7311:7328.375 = 0.7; 3.98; 3.83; 4.04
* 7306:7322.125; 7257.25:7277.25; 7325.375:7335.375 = -0.6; 3.91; 4.07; 3.93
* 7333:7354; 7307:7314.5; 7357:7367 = -0.2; 3.93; 3.85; 3.76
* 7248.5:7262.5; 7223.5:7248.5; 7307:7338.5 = 0.5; 3.9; 3.78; 4.01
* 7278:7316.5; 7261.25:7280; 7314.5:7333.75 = 0.8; 4.02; 3.94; 4.03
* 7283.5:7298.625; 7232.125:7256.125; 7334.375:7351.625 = 0.3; 3.94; 3.84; 3.87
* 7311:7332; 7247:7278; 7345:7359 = -1.4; 3.92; 4.02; 3.69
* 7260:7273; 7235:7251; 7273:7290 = -0.2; 3.94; 4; 3.94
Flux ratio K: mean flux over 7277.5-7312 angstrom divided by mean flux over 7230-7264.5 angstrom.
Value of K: 1.0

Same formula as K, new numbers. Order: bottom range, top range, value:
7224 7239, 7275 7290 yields 1.05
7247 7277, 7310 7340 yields 1.03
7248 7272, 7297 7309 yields 1.03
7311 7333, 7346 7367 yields 0.93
